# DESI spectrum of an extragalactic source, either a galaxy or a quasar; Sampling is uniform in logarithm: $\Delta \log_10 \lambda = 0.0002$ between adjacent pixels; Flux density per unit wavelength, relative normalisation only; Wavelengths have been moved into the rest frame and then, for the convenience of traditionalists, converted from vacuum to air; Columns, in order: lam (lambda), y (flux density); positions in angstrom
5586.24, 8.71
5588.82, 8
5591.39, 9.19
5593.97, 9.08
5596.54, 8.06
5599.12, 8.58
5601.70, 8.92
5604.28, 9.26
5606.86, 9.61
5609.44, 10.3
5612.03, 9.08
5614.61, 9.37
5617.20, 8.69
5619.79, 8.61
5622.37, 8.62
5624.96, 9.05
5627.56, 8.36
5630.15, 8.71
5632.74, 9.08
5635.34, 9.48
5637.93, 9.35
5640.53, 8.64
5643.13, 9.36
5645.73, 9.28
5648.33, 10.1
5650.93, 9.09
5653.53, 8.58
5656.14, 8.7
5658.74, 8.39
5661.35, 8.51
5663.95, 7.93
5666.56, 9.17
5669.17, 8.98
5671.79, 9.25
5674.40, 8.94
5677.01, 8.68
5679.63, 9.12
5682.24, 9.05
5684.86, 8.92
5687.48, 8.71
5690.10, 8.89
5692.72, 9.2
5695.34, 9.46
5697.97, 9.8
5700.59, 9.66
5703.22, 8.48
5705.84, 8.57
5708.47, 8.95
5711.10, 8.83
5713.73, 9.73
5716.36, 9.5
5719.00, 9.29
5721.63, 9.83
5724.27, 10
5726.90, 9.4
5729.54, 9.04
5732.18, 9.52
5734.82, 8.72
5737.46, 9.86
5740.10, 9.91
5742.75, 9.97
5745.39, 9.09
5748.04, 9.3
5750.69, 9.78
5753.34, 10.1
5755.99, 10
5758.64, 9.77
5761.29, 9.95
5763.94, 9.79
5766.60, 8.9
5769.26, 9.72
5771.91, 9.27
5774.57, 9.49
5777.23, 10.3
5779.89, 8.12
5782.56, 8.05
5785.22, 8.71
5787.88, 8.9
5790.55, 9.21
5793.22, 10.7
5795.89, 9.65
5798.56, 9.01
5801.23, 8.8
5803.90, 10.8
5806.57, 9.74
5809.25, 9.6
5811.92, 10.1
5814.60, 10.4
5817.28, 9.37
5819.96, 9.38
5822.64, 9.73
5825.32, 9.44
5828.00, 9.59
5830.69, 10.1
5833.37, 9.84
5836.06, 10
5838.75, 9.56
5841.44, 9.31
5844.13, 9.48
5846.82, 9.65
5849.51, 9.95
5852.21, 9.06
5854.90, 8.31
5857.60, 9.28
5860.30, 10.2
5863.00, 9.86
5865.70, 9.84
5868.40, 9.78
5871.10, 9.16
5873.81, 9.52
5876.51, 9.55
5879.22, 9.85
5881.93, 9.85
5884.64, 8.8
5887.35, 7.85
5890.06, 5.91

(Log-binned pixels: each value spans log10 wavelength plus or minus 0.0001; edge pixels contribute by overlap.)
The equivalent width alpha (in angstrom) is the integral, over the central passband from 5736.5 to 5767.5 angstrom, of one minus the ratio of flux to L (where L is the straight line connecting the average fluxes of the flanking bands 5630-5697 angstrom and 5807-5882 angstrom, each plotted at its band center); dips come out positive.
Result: -1.35 angstrom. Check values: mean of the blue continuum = 8.99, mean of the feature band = 9.71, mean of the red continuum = 9.63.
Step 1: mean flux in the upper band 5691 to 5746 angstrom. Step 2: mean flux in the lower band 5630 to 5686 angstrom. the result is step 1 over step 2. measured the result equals 1.04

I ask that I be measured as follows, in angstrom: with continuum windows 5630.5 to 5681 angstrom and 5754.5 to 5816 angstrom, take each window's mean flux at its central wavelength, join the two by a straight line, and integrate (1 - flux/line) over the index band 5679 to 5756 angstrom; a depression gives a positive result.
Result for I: -0.92 angstrom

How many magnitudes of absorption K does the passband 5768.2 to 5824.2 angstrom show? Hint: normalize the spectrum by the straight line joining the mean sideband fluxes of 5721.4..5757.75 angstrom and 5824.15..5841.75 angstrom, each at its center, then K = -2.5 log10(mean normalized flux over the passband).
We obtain 0.02 mag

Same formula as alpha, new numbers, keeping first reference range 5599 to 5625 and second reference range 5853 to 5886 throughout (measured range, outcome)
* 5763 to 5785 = 0.4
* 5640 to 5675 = 1.0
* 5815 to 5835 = -0.5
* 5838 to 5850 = -0.1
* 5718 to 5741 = -0.5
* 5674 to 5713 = 0.9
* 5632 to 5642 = 0.0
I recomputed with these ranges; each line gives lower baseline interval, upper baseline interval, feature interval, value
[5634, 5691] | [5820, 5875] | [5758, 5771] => -0.4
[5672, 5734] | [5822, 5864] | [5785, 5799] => 0.0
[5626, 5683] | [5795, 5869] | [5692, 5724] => -0.5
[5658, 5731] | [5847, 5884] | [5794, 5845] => -1.5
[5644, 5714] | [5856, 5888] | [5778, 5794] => 0.6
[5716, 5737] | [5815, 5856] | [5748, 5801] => 0.3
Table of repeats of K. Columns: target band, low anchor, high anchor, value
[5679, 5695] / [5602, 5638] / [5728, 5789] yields 0.028 mag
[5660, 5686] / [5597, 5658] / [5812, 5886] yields 0.038 mag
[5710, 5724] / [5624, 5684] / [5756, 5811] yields -0.034 mag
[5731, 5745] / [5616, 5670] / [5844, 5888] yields -0.052 mag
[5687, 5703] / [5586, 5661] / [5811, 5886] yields -0.010 mag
